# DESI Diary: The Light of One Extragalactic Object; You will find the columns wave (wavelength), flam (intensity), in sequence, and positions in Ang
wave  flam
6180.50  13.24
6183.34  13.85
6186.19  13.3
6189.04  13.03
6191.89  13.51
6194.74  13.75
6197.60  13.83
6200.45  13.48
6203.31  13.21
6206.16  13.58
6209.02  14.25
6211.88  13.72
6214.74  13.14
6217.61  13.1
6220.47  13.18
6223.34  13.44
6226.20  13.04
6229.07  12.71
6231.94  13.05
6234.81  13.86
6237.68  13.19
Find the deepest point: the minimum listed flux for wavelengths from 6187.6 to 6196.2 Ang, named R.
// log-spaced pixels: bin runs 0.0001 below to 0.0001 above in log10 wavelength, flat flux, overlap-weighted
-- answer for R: 13.03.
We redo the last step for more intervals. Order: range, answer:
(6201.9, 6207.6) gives 13.21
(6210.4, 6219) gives 13.1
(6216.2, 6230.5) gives 12.71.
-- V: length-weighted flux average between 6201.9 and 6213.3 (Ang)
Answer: 13.7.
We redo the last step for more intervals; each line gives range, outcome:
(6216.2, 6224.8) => 13.2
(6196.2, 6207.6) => 13.5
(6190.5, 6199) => 13.7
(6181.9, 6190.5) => 13.4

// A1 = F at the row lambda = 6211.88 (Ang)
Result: 13.72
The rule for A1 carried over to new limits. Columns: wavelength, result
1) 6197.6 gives 13.83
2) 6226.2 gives 13.04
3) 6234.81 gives 13.86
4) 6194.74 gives 13.75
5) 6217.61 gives 13.1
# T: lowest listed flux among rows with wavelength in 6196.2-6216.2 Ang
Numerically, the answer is 13.14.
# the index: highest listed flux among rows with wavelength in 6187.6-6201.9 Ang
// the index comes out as 13.83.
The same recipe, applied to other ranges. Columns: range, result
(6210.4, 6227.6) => 13.72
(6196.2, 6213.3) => 14.25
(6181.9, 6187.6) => 13.85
